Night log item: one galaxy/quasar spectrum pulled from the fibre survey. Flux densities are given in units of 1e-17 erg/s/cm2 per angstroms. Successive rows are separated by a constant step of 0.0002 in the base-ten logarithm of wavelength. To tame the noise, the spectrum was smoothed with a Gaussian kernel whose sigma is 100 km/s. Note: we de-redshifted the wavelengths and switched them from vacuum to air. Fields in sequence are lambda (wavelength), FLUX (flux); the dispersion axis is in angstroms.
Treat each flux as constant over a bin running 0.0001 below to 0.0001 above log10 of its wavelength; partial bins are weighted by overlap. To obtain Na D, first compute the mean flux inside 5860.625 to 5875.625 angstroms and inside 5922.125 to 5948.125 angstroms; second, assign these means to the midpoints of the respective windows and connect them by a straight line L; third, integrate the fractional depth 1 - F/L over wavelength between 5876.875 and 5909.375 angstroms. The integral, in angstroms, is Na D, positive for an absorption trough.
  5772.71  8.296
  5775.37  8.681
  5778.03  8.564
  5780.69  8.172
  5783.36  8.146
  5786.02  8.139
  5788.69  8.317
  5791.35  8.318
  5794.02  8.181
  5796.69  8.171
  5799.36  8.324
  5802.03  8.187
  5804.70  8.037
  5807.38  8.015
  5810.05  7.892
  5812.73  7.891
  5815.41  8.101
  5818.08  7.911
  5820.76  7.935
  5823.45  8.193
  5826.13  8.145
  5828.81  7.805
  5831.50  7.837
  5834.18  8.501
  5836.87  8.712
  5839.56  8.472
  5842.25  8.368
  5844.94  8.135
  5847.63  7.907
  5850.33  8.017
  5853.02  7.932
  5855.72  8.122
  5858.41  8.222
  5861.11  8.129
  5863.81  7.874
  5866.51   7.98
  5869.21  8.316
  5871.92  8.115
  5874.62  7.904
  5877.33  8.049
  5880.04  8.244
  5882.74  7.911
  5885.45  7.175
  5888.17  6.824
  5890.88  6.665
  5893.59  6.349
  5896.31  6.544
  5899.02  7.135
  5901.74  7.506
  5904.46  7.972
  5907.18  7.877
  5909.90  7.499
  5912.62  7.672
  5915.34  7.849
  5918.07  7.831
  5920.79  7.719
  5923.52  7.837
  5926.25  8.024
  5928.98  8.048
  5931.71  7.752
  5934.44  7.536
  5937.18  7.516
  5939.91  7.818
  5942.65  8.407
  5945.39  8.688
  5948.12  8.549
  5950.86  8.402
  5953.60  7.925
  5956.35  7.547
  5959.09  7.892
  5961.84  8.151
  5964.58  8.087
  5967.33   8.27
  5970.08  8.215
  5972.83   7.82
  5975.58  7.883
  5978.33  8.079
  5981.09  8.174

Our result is 2.8 angstroms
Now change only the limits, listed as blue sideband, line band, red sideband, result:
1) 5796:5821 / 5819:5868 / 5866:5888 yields -0.9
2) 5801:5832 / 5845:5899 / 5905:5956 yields 1.8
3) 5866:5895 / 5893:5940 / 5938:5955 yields 2.1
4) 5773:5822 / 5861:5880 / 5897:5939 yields -0.4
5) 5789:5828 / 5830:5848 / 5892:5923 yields -0.9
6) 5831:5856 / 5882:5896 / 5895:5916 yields 1.4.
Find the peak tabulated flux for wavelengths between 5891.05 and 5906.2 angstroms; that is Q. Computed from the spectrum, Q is 7.972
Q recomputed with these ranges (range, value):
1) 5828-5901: 8.712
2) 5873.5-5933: 8.244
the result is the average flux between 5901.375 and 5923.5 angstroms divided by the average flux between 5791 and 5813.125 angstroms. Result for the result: 0.96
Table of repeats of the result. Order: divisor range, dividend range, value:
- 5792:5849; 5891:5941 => 0.93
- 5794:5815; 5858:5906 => 0.94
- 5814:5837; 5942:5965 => 1.01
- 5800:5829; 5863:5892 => 0.96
